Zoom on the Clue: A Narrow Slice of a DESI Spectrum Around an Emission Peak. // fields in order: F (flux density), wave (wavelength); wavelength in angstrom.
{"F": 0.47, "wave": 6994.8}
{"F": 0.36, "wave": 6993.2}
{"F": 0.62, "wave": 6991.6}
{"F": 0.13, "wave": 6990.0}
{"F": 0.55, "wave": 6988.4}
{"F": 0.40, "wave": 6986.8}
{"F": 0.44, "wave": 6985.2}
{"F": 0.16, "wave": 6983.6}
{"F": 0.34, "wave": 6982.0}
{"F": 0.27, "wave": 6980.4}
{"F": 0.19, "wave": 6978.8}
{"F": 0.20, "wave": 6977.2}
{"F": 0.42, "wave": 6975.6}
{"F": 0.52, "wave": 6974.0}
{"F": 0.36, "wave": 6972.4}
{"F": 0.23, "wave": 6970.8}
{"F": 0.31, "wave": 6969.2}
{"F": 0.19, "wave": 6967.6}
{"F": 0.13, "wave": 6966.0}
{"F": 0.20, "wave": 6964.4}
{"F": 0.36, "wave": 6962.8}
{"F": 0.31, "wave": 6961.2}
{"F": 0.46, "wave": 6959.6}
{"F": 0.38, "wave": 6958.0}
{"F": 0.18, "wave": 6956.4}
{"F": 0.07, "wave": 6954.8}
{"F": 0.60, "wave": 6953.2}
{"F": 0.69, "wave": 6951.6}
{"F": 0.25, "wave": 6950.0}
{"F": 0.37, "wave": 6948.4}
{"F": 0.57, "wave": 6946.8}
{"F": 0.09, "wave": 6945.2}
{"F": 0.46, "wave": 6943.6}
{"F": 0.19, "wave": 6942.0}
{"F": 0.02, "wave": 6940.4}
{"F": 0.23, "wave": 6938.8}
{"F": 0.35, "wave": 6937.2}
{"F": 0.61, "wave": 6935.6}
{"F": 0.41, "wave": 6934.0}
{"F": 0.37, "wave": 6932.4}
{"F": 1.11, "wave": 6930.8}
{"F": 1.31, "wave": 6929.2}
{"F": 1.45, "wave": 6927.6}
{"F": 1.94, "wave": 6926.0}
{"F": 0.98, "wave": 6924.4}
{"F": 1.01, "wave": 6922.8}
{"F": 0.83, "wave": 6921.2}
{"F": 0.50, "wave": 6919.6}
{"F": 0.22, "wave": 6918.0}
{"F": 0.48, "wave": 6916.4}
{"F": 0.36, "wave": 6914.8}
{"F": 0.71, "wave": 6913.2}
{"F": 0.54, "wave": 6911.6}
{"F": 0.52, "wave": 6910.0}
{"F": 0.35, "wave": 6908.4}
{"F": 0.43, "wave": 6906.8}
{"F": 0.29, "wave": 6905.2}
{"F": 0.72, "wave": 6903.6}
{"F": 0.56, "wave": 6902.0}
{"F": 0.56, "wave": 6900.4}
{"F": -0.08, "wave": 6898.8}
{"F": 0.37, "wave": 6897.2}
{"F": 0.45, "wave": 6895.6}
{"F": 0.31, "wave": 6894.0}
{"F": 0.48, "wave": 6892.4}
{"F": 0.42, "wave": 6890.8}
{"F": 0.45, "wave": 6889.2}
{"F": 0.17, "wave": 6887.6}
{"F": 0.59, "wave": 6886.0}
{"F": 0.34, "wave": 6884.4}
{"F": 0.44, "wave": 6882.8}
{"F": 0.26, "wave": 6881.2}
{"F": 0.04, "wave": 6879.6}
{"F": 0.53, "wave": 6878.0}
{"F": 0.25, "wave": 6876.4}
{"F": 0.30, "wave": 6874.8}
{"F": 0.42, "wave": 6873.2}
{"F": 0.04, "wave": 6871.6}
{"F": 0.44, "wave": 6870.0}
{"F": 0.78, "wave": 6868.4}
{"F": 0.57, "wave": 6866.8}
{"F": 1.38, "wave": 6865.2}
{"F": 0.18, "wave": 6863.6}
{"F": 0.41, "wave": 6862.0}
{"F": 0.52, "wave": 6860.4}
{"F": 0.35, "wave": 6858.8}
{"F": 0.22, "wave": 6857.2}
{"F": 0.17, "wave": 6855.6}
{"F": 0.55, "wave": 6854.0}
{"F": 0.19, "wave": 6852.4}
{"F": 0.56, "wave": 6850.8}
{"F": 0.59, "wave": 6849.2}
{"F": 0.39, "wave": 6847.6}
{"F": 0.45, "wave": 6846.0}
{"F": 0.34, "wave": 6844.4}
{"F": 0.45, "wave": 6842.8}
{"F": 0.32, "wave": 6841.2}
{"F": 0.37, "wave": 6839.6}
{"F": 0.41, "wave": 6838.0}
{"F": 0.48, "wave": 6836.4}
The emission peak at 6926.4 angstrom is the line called [O II] 3727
